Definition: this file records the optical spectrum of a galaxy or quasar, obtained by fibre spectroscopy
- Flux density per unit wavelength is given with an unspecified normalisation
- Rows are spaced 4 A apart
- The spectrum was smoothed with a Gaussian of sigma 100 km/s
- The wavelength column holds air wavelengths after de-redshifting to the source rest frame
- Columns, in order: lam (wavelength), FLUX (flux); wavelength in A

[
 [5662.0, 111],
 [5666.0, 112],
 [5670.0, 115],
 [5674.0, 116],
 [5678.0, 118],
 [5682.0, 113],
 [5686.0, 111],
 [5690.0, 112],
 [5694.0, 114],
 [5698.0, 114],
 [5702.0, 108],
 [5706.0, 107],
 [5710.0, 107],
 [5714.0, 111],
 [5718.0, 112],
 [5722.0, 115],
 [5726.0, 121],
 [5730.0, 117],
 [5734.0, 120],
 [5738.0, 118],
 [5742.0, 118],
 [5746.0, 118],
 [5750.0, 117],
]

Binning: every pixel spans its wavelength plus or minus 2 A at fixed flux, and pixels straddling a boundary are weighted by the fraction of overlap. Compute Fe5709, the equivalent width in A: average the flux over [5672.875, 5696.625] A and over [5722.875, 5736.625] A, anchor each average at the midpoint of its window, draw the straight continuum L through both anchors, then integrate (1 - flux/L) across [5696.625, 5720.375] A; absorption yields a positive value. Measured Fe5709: 1.4 A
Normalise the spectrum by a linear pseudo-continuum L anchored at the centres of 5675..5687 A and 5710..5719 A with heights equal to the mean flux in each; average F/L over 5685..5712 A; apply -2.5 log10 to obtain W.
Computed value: 0.02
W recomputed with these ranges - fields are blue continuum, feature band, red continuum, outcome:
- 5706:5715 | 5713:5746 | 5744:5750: -0.034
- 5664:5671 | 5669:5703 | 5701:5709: -0.031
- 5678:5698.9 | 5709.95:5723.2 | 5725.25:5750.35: 0.043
